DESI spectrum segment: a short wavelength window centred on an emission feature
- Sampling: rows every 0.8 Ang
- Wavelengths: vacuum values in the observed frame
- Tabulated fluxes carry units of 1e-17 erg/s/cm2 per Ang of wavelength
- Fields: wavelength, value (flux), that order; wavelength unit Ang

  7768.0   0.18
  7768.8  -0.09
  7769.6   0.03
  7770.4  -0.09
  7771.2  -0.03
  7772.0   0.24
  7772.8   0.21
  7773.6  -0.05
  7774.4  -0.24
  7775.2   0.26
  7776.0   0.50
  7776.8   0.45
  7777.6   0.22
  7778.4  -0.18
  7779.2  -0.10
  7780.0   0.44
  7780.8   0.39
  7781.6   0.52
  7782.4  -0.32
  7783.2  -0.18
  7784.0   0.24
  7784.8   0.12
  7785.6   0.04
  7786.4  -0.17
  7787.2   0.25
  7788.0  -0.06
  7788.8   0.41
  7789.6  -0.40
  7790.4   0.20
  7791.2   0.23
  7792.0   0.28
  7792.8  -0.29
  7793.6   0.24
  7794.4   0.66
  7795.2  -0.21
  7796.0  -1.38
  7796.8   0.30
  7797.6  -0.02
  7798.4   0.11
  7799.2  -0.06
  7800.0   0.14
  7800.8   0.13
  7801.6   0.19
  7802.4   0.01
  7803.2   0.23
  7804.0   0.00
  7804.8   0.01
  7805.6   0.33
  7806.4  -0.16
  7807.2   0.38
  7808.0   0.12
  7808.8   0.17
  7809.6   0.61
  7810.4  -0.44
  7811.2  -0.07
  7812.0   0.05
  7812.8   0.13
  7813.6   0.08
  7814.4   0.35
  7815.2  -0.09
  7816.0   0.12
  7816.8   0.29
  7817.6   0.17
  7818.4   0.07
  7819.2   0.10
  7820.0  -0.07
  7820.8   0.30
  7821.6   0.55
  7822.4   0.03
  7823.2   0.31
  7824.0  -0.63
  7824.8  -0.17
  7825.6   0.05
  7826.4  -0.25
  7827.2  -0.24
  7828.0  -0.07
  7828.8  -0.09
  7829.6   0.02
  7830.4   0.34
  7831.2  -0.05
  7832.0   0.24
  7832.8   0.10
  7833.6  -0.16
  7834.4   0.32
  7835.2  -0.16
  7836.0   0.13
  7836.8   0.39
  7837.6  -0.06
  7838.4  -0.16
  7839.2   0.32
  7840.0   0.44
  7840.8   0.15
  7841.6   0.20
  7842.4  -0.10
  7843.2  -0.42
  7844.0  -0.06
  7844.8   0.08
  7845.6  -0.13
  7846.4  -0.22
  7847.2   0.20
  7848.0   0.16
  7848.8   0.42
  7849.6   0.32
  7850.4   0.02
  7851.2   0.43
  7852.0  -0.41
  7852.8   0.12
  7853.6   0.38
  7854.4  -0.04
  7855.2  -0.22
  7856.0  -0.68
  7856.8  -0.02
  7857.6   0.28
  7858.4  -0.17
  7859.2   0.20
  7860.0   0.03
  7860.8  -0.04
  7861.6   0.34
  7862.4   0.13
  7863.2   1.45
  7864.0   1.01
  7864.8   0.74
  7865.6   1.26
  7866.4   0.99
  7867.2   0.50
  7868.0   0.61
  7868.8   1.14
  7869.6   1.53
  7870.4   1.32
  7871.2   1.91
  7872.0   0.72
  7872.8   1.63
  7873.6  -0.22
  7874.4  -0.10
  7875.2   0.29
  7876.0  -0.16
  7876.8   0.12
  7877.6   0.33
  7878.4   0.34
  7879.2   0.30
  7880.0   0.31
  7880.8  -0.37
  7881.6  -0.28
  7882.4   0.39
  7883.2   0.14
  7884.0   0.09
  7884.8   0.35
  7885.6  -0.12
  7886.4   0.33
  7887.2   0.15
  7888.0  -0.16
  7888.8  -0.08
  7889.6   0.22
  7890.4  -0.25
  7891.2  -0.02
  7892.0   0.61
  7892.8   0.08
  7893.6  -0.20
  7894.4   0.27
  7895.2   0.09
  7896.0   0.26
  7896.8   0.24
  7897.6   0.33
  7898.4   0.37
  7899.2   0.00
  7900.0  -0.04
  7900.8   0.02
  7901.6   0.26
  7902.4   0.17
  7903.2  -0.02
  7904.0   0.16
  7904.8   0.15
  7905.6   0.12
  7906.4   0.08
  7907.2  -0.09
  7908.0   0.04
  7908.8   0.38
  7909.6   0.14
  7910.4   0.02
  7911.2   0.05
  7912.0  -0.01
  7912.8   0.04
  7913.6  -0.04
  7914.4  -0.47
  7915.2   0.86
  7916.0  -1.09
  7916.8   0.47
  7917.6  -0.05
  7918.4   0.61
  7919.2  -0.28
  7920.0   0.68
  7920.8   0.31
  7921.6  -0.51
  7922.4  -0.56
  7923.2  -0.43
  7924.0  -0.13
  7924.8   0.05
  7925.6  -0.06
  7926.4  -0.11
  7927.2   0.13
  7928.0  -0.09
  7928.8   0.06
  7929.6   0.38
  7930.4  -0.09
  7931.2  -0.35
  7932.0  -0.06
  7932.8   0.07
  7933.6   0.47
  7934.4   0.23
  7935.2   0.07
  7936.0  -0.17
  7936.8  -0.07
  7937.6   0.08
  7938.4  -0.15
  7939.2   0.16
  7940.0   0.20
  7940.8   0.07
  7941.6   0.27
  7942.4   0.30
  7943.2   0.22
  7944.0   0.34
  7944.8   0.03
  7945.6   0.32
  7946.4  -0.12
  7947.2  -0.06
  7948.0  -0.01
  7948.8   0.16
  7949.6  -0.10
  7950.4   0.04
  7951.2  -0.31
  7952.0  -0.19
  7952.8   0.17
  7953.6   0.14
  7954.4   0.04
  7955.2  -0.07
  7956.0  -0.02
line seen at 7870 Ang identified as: [O II] 3727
